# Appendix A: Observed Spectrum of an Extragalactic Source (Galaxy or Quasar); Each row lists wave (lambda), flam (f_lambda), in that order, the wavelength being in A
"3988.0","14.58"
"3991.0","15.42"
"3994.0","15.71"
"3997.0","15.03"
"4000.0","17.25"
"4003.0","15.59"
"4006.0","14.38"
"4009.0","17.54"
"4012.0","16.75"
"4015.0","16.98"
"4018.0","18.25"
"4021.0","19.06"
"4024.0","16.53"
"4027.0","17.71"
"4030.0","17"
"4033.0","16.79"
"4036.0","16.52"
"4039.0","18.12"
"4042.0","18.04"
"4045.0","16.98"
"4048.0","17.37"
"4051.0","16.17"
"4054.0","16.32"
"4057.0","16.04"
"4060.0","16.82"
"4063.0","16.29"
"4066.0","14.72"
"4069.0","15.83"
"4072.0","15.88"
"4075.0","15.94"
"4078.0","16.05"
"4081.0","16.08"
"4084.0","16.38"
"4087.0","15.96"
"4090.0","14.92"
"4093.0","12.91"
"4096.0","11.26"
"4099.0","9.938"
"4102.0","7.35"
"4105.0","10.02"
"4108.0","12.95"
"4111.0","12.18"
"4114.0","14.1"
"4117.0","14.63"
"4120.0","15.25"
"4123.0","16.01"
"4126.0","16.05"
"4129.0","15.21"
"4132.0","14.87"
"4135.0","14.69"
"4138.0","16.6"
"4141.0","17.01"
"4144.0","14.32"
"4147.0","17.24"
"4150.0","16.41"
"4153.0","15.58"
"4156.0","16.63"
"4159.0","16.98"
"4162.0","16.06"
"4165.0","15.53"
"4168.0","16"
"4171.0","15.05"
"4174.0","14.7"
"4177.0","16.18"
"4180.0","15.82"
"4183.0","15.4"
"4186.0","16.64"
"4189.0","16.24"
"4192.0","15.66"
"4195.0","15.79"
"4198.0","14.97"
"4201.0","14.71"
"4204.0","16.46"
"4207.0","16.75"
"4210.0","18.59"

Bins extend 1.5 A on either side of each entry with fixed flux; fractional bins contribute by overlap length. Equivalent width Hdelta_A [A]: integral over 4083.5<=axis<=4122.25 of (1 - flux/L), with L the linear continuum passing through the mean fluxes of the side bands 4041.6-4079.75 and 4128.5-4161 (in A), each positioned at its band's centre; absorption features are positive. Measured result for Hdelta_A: 7.8 A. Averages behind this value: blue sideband 16.3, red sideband 16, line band 12.9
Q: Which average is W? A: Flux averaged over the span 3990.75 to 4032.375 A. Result 16.7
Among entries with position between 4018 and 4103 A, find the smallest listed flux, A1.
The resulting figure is 7.35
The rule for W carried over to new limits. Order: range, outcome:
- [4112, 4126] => 15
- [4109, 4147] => 15.1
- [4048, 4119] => 14.4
